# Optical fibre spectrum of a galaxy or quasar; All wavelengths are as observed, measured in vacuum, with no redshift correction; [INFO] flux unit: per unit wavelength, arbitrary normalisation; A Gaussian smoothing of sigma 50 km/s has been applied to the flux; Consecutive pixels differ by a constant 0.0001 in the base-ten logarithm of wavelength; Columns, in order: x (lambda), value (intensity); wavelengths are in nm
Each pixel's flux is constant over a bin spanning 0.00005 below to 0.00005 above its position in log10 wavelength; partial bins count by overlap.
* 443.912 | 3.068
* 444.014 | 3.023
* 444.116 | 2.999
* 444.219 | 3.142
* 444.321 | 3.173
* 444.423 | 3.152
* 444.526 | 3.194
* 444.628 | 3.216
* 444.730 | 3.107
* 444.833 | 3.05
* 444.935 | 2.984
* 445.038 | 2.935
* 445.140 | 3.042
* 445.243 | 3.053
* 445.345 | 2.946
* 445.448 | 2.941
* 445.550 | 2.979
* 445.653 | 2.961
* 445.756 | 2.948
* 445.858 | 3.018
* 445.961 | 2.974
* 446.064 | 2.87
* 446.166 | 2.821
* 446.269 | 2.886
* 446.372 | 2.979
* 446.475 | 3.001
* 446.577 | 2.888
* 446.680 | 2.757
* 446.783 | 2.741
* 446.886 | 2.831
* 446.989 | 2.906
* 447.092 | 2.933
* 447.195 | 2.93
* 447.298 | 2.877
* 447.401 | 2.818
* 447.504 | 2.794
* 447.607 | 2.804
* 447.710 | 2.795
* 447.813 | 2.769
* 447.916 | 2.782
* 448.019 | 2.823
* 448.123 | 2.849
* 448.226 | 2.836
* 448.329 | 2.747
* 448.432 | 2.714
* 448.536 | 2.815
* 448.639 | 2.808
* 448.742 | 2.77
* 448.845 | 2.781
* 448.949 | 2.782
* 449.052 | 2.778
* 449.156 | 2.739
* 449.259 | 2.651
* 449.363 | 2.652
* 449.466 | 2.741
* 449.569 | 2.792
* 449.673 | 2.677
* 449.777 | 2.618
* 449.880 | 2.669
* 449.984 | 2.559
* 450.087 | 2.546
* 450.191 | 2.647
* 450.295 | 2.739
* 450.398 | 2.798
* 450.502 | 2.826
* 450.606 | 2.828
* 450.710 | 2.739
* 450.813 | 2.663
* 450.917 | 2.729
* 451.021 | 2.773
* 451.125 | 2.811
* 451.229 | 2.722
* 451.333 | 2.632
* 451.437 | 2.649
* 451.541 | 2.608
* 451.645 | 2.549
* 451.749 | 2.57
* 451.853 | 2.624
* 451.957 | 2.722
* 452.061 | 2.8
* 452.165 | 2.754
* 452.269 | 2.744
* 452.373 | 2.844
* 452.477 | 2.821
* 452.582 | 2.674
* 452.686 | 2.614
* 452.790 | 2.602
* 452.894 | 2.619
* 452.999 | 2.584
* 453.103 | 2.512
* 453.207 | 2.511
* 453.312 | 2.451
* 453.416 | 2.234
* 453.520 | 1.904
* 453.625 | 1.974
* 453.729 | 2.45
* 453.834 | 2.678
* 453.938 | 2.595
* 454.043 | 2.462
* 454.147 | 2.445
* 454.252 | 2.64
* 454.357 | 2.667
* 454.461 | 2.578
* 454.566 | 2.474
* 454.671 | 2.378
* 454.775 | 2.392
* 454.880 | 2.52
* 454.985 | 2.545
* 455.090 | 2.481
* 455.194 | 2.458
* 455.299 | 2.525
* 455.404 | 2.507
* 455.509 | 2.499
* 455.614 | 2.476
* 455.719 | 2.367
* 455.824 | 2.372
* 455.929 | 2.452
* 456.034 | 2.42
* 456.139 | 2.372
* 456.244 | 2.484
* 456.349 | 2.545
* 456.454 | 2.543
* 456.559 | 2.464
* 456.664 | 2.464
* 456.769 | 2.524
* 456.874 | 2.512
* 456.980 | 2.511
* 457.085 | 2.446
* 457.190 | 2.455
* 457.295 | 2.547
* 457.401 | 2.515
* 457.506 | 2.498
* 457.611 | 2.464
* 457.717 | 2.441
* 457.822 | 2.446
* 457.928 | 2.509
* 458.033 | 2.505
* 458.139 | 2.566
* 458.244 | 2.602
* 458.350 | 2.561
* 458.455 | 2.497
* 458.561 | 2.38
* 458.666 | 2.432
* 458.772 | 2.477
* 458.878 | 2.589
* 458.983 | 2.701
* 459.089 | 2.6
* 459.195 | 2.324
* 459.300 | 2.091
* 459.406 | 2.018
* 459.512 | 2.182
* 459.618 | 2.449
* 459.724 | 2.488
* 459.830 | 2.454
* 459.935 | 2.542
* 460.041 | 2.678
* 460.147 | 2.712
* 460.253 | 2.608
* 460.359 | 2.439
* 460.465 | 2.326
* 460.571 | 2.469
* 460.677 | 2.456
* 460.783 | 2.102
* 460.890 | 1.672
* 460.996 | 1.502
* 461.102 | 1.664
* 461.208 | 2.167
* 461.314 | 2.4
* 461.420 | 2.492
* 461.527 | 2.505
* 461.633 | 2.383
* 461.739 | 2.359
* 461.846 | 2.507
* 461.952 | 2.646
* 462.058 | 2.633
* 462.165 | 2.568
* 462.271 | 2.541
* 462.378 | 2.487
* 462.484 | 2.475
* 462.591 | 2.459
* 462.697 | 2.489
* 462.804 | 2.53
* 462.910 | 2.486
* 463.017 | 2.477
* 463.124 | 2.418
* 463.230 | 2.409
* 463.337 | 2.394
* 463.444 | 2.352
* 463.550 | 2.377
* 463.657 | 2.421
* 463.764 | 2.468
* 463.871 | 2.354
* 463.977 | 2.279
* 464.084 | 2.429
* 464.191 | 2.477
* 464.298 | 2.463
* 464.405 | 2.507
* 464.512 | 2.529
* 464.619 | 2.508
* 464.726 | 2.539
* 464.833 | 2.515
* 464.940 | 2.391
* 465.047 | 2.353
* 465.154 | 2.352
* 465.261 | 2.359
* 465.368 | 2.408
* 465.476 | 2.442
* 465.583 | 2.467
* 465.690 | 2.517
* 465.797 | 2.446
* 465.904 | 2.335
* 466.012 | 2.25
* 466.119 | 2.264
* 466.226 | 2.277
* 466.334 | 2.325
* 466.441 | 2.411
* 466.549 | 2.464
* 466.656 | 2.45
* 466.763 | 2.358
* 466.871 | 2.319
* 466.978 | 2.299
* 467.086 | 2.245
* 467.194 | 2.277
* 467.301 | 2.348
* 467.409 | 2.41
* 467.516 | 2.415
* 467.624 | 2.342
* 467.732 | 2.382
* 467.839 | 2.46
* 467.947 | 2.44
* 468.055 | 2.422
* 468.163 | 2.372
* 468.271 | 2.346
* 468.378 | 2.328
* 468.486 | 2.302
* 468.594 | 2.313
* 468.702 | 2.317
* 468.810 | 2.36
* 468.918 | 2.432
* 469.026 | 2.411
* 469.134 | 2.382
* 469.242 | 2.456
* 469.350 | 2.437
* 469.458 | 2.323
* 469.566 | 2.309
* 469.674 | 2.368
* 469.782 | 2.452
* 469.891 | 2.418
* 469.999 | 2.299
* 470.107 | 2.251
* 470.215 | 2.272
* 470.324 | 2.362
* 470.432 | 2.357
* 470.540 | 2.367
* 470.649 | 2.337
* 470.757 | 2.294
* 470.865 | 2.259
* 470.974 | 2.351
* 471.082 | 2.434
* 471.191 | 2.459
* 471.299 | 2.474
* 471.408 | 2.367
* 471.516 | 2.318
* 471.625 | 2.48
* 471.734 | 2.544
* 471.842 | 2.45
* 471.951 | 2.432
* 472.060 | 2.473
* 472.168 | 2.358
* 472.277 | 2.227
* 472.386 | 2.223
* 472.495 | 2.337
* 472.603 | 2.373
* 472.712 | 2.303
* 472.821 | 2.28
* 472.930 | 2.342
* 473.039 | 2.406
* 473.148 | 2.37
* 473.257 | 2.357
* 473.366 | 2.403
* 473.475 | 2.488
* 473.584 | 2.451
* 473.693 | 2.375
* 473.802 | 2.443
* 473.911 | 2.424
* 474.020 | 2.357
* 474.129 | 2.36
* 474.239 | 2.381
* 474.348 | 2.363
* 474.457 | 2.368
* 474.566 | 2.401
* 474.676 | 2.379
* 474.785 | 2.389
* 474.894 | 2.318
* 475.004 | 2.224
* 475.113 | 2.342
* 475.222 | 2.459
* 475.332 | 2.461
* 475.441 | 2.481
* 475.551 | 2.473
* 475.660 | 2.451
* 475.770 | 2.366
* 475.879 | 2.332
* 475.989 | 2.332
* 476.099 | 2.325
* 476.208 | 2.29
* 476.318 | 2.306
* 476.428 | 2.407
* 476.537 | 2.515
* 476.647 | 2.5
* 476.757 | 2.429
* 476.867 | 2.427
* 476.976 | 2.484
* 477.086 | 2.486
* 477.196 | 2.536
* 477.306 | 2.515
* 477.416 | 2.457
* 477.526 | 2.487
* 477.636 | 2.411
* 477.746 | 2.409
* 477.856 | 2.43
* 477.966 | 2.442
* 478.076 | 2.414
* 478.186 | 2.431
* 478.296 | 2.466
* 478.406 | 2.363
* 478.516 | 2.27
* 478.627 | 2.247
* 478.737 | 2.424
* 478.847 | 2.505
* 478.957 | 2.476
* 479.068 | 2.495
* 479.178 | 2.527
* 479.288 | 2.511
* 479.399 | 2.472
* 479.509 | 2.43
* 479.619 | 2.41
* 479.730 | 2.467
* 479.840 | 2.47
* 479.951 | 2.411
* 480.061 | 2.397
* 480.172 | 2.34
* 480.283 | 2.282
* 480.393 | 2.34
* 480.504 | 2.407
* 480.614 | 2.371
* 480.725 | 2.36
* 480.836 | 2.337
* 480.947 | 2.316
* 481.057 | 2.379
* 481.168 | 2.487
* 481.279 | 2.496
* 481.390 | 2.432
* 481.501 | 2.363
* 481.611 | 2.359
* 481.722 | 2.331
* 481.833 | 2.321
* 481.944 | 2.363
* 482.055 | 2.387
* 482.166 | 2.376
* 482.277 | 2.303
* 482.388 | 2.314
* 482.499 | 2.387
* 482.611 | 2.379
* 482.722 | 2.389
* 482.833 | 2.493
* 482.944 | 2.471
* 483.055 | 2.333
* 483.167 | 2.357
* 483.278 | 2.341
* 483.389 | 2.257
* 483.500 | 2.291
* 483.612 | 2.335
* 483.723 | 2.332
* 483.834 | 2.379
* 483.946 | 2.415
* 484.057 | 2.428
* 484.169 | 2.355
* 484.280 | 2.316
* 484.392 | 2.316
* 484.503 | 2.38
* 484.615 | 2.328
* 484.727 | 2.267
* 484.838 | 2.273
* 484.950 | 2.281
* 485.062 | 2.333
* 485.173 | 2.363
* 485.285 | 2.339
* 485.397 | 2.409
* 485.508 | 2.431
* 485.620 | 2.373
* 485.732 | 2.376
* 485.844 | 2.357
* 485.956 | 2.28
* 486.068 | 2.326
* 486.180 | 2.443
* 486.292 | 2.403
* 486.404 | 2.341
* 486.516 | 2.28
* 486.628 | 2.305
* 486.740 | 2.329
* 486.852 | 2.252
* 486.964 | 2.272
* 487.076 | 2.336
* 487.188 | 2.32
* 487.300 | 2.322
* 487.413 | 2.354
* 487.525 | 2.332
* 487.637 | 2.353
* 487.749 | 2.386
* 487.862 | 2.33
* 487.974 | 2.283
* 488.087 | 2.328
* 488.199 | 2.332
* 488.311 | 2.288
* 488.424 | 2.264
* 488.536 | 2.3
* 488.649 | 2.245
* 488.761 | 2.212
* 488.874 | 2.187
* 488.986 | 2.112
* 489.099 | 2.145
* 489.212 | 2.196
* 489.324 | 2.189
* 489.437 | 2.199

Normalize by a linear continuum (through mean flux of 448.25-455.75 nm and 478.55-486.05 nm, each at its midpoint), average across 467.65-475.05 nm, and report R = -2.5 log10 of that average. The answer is 0.04 mag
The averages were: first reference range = 2.62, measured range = 2.37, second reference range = 2.38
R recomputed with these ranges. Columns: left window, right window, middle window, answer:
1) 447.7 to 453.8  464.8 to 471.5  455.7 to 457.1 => 0.05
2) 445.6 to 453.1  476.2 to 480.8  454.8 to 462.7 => 0.09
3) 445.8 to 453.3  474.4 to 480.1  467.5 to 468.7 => 0.07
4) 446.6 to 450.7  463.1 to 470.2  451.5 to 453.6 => 0.04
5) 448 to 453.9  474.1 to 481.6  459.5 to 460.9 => 0.06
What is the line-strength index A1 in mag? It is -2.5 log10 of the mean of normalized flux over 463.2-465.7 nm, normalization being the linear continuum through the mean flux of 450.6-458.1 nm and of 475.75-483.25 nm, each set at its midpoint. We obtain 0.025 mag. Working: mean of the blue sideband 2.54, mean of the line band 2.43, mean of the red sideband 2.4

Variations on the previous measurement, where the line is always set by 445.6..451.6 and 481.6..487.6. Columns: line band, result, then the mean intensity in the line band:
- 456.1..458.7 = 0.08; 2.49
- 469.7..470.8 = 0.08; 2.34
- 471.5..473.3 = 0.06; 2.37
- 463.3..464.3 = 0.09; 2.4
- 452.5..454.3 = 0.11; 2.47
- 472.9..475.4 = 0.04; 2.39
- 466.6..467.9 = 0.09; 2.36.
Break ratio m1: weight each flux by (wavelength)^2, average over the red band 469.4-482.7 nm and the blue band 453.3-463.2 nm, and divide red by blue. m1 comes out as 1.1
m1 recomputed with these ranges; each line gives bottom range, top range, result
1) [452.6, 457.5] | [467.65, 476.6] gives 1.03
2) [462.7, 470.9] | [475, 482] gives 1.06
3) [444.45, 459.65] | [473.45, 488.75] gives 1.02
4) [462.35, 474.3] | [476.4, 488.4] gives 1.06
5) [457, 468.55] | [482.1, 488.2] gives 1.07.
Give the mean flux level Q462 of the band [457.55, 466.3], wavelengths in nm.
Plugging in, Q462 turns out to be 2.41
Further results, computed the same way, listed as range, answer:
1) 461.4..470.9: 2.4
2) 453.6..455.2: 2.49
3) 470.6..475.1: 2.37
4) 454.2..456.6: 2.49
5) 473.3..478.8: 2.41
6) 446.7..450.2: 2.76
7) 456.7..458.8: 2.49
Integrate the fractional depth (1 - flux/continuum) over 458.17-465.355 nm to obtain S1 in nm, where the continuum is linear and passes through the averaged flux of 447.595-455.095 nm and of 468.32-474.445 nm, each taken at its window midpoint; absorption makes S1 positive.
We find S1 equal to 0.26 nm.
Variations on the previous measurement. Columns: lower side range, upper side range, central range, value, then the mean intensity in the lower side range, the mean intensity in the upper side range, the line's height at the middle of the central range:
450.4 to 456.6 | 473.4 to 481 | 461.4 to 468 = 0.172 nm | 2.56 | 2.41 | 2.49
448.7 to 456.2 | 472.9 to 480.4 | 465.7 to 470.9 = 0.245 nm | 2.59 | 2.41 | 2.47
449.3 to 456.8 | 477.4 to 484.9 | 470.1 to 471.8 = 0.055 nm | 2.57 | 2.39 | 2.45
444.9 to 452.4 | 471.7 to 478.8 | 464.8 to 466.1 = 0.074 nm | 2.79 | 2.4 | 2.54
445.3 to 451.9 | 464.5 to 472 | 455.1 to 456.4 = 0.089 nm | 2.78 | 2.38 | 2.64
